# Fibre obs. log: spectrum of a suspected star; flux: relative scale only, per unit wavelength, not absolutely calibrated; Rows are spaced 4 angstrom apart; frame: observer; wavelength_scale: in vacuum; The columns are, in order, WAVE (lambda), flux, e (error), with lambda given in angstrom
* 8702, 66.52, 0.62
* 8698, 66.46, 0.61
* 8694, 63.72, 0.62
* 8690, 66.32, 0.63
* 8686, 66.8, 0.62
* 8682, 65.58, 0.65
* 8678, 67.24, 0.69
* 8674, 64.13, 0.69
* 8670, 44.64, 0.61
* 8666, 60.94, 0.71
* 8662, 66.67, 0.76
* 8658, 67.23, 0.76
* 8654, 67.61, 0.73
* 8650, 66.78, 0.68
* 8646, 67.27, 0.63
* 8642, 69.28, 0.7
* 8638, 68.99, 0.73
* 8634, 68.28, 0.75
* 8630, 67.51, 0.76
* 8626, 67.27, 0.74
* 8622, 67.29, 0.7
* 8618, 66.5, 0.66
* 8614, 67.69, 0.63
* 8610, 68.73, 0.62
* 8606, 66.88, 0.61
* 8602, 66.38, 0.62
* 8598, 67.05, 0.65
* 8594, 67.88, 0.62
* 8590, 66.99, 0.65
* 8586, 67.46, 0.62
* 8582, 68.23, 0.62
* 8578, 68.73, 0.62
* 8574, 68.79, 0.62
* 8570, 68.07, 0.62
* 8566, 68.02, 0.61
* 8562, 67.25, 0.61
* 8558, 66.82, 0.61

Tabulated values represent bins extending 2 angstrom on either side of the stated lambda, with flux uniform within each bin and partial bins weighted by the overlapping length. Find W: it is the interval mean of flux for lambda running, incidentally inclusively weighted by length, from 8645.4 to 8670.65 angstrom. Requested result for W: 63.8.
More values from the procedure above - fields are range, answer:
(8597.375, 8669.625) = 66.6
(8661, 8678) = 59.6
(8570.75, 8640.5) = 67.7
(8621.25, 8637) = 67.7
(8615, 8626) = 67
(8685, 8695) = 65.7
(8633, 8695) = 65.1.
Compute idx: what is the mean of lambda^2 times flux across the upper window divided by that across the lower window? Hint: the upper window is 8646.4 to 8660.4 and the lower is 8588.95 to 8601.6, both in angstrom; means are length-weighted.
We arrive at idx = 1.01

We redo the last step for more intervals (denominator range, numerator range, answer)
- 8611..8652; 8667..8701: 0.94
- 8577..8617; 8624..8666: 1.01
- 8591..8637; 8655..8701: 0.96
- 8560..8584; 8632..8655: 1.01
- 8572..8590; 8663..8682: 0.90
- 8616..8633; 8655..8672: 0.91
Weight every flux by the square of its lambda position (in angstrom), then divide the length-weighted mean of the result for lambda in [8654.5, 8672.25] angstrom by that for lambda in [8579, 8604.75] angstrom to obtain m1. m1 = 0.9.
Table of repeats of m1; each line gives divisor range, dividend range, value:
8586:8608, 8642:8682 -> 0.97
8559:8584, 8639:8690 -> 0.97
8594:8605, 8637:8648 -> 1.03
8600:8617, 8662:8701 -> 0.95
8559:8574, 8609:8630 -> 1.01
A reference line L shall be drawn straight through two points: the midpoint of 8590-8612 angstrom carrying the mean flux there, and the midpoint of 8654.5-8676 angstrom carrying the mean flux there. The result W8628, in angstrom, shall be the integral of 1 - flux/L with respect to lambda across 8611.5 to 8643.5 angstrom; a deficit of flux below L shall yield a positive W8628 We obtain -1.5 angstrom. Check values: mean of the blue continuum 67.3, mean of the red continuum 61.2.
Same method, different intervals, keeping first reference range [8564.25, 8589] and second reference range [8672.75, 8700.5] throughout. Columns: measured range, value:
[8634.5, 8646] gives -0.3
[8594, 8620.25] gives 0.1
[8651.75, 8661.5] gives -0.1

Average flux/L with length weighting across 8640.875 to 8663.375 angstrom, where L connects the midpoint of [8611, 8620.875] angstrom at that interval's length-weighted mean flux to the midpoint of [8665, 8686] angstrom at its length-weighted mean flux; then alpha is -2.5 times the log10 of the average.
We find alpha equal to -0.06 mag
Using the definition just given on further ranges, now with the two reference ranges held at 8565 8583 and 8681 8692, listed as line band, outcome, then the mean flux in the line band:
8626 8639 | -0.012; 68.1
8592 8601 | 0.010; 67.3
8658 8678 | 0.101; 60.7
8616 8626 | 0.009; 67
